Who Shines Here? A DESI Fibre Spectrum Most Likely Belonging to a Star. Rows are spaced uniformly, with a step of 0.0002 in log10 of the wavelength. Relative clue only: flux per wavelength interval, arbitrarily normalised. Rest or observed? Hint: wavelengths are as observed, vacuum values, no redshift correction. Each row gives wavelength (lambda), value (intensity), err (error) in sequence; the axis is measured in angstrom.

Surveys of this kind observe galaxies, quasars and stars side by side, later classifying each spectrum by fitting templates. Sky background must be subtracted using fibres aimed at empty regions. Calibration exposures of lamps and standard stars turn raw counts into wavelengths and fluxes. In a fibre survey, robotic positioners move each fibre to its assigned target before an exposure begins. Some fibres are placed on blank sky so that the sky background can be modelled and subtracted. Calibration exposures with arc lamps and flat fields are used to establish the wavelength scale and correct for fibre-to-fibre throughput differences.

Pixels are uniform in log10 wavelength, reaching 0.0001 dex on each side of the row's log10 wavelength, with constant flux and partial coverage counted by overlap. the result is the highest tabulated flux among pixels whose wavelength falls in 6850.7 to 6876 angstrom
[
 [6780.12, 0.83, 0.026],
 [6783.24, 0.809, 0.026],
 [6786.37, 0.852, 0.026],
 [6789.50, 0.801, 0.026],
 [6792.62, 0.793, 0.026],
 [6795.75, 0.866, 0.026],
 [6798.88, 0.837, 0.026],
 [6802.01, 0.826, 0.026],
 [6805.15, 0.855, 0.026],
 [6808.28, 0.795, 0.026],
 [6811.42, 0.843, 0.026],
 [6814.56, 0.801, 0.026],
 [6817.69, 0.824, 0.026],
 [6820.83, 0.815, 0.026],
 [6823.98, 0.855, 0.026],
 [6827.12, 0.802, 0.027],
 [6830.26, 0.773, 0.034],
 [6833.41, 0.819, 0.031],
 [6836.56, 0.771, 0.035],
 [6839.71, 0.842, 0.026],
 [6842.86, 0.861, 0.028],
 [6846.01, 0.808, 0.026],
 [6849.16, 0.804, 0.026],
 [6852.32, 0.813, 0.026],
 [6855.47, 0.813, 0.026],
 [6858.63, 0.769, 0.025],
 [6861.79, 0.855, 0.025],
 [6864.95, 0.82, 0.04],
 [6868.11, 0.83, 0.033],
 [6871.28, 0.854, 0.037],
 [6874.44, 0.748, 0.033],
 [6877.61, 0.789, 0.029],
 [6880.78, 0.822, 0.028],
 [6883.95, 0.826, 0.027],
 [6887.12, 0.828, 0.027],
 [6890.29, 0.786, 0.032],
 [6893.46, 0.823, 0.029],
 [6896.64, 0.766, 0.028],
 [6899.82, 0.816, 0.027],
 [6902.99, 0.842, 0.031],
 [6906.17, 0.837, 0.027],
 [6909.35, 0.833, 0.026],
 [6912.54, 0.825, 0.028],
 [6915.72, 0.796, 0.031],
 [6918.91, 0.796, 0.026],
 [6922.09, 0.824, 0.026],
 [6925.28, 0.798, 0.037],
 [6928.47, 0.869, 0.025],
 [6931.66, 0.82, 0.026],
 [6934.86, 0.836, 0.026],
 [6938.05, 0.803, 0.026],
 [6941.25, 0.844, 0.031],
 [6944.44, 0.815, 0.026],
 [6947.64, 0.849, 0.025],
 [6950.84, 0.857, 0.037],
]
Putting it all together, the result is 0.855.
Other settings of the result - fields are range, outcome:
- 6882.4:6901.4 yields 0.828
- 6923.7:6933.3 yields 0.869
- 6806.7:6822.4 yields 0.843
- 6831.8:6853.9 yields 0.861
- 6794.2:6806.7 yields 0.866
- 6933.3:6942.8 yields 0.844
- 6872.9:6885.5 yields 0.826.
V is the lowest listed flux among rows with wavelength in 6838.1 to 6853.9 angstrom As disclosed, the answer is 0.804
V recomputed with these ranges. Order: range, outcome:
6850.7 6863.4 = 0.769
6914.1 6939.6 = 0.796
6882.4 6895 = 0.786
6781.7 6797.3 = 0.793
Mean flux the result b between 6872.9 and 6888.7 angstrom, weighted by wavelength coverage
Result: 0.802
